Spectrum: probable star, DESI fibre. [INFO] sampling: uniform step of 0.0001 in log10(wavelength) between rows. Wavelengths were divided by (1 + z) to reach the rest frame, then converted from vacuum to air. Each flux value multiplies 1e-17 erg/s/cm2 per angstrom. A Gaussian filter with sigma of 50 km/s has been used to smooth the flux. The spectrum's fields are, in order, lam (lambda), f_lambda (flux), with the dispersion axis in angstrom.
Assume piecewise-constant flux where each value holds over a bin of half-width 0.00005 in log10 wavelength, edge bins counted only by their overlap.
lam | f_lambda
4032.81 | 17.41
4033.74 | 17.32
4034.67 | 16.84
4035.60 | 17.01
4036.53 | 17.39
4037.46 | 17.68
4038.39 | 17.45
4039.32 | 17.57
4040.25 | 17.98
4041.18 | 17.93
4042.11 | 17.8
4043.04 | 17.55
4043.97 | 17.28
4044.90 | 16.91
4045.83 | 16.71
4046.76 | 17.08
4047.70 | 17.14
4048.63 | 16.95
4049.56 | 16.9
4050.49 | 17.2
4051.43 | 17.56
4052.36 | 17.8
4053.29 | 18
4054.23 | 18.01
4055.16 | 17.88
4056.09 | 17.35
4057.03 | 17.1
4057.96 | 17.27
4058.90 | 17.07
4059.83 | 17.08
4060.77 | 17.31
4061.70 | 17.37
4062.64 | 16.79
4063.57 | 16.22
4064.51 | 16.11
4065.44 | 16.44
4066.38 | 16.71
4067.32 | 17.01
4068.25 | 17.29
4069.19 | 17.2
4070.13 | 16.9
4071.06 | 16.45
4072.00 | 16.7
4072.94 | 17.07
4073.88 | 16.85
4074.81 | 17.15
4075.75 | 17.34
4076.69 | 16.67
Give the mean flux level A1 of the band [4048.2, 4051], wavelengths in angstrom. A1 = 17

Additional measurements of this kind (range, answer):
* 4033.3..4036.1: 17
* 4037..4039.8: 17.6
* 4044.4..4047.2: 16.9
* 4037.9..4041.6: 17.7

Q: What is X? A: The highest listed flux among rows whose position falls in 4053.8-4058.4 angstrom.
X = 18.01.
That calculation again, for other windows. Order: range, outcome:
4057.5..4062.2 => 17.37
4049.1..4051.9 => 17.56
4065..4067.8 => 17.01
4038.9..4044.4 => 17.98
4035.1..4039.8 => 17.68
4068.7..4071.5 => 17.2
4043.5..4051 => 17.28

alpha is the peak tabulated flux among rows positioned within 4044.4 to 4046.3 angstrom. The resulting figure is 16.91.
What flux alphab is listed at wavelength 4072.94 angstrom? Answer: 17.07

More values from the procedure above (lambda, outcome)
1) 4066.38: 16.71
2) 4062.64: 16.79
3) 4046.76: 17.08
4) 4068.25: 17.29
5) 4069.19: 17.2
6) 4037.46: 17.68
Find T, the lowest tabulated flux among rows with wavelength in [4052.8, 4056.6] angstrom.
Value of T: 17.35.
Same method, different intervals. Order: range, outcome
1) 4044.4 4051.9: 16.71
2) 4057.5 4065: 16.11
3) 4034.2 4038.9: 16.84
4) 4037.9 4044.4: 17.28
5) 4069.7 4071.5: 16.45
